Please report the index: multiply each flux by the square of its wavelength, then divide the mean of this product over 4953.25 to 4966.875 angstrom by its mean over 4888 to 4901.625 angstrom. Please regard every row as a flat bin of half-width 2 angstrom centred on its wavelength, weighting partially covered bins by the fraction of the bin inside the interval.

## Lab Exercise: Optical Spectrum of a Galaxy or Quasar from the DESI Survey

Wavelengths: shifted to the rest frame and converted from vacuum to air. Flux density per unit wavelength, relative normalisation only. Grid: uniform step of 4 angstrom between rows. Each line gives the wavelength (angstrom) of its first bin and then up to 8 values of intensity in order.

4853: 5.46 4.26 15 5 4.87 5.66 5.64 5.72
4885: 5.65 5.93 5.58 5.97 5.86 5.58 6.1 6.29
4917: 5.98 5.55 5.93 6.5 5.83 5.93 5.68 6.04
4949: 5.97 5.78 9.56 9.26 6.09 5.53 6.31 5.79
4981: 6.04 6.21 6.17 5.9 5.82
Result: 1.41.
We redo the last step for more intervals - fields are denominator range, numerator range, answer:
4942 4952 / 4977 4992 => 1.04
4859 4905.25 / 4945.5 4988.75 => 1.07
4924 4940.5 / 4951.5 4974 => 1.20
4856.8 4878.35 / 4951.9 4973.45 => 1.07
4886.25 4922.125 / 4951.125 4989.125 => 1.17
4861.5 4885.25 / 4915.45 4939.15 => 1.01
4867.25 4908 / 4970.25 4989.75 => 1.11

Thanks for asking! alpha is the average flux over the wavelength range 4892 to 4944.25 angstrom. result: 5.92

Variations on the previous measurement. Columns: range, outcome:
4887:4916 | 5.9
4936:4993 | 6.44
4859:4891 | 6.68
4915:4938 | 5.95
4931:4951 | 5.89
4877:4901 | 5.77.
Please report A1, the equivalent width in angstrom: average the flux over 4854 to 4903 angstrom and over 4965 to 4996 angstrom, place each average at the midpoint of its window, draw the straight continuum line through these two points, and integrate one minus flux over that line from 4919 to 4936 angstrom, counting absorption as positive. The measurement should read 0.5 angstrom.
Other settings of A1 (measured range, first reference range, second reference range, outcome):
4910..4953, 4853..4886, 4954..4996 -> 3.9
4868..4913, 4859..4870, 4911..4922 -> 9.2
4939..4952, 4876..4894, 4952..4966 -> 2.8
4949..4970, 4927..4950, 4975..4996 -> -4.2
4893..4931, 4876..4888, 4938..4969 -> 1.2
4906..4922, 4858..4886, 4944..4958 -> 1.8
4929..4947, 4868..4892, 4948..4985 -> 1.1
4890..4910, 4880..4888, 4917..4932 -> 0.0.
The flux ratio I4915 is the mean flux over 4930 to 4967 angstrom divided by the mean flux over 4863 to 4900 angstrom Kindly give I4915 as 1.2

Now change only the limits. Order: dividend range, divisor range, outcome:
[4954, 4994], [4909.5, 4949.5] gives 1.12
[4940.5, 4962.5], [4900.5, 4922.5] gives 1.20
